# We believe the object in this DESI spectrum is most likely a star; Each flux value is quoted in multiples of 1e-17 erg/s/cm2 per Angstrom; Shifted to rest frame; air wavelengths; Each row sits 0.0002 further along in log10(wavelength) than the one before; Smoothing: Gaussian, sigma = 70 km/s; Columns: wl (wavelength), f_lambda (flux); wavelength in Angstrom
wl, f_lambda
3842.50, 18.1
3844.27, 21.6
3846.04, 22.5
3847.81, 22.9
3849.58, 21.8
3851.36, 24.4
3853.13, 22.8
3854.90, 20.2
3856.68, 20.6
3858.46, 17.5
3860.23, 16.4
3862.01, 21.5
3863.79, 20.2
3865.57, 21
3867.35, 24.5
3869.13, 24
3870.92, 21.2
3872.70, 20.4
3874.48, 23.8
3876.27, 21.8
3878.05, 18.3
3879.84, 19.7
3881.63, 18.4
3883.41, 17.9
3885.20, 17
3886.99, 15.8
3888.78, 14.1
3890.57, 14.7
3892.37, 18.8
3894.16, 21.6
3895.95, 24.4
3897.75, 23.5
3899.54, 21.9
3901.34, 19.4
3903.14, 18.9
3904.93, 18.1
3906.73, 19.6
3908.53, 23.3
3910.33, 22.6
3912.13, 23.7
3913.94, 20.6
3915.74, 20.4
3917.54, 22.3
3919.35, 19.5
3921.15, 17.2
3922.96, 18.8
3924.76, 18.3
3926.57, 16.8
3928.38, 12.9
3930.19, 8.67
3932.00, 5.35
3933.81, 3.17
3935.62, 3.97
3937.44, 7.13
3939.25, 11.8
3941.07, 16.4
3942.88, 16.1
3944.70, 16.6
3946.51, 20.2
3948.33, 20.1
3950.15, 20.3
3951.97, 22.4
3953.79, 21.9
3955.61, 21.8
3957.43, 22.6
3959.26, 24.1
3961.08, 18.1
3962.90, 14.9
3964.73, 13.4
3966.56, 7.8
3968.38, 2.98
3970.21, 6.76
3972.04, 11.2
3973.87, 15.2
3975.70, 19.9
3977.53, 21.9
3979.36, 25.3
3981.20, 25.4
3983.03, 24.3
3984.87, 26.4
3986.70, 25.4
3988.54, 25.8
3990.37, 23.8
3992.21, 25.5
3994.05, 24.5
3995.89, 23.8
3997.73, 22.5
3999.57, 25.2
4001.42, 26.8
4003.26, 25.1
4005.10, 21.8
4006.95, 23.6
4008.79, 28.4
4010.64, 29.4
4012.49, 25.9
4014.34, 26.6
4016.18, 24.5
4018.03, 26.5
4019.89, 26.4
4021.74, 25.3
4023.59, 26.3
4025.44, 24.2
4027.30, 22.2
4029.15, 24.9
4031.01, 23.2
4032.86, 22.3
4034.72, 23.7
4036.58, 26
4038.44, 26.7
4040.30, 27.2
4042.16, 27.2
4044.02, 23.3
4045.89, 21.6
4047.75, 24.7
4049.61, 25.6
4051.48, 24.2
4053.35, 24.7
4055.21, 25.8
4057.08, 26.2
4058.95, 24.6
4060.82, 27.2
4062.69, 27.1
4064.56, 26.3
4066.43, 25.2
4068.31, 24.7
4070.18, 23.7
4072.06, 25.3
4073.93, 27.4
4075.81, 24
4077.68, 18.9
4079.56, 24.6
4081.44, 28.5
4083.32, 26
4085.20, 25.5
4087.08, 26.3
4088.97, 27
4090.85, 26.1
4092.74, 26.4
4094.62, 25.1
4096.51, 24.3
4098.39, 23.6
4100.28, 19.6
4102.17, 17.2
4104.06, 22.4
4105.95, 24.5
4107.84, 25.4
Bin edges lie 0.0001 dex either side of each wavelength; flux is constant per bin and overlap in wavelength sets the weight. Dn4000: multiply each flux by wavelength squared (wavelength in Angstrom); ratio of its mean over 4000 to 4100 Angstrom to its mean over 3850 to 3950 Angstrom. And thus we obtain 1.48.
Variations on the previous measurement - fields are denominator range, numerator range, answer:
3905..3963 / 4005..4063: 1.54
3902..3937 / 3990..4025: 1.62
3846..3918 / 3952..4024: 1.13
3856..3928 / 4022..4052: 1.33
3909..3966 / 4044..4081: 1.57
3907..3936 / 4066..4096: 1.67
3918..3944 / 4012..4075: 2.09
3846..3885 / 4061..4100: 1.35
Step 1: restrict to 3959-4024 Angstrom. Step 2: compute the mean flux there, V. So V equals 21.9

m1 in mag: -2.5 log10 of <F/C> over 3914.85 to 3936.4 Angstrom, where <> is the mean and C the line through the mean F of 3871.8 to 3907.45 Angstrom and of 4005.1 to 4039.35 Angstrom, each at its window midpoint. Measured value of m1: 0.43 mag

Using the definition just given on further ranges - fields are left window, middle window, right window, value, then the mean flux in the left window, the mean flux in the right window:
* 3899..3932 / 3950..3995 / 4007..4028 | 0.16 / 18.6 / 25.9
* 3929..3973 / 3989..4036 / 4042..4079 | -0.24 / 14.1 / 24.8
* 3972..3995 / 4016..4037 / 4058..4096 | -0.02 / 23.1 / 25.5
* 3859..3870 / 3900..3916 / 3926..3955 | -0.21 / 21.2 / 14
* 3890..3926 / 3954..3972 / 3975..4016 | 0.48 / 20.4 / 24.9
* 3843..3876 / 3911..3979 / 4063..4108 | 0.38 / 21.5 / 24.5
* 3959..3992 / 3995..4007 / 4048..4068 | -0.17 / 18.5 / 25.6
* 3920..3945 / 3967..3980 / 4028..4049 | 0.21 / 12.3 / 24.6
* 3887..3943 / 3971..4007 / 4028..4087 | -0.10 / 16.9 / 25.1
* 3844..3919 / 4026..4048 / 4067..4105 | -0.04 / 20.6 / 24.3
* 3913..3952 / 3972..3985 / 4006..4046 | -0.07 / 15.3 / 25.3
